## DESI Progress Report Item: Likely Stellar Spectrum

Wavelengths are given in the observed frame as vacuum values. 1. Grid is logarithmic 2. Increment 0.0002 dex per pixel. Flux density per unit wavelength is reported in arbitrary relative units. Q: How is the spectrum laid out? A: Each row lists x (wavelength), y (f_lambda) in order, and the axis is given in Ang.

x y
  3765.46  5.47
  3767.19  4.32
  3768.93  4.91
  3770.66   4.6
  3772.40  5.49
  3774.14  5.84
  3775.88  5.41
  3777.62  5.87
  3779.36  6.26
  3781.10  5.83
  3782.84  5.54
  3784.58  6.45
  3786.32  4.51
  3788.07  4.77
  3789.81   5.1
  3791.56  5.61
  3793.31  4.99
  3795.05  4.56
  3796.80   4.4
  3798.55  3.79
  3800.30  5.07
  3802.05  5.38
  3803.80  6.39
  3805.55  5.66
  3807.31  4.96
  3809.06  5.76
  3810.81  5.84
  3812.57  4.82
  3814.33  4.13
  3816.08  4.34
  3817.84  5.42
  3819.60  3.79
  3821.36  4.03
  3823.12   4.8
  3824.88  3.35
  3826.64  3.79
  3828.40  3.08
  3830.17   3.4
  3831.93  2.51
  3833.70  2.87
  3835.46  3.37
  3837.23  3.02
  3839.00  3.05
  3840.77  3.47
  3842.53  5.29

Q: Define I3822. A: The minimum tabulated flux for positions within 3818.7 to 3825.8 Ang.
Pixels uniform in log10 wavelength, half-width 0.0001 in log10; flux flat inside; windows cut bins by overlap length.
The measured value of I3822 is 3.35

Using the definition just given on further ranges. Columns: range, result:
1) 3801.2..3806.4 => 5.38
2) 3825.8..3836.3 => 2.51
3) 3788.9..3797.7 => 4.4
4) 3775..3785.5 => 5.41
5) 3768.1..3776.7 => 4.6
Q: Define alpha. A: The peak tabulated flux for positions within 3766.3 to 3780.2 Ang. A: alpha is 6.26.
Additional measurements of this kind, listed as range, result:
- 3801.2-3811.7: 6.39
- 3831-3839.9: 3.37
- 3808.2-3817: 5.84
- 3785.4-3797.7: 5.61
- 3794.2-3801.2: 5.07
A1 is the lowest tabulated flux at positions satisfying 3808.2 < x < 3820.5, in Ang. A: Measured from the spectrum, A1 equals 3.79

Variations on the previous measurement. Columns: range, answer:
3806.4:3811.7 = 4.96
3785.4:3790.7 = 4.51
